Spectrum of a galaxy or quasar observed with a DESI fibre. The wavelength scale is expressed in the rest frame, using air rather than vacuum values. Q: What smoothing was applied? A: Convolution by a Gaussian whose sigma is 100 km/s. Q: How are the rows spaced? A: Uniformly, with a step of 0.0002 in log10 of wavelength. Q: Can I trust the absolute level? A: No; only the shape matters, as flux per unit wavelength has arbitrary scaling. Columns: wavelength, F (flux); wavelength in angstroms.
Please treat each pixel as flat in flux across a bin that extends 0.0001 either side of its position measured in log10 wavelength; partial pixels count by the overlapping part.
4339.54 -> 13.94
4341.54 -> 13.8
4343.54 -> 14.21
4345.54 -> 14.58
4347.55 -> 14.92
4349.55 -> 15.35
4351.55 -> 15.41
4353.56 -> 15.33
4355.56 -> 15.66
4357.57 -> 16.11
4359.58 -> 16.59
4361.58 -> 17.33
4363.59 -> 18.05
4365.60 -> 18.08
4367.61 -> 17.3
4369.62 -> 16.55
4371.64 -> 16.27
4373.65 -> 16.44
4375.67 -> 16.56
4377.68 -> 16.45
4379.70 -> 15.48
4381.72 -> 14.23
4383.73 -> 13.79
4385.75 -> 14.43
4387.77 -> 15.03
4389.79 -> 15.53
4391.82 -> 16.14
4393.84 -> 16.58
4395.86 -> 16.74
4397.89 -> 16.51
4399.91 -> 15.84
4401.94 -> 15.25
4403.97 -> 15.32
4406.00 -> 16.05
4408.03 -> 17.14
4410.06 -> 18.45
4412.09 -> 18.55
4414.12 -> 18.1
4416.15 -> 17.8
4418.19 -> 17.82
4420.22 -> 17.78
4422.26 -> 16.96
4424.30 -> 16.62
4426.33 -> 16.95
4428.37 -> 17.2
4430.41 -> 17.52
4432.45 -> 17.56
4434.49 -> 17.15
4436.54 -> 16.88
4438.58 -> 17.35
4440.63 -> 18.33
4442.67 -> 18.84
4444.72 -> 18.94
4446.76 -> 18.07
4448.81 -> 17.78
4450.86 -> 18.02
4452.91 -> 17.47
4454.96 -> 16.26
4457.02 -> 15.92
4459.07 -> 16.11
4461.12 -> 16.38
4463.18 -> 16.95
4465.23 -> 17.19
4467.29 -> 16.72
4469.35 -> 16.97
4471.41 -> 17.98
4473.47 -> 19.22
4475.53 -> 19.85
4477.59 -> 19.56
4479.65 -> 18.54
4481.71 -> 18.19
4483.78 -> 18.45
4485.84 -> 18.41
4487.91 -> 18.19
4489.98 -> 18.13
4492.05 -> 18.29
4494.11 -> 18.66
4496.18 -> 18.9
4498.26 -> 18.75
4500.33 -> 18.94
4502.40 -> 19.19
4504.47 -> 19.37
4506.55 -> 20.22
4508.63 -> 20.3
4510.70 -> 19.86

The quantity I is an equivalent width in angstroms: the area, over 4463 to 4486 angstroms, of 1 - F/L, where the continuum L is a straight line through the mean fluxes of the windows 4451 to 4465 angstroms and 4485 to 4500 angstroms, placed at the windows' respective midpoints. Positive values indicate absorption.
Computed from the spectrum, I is -0.9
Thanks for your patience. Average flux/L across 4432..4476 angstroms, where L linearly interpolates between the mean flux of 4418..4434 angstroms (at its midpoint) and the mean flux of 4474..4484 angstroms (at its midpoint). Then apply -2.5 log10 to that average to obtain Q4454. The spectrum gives 0.04 mag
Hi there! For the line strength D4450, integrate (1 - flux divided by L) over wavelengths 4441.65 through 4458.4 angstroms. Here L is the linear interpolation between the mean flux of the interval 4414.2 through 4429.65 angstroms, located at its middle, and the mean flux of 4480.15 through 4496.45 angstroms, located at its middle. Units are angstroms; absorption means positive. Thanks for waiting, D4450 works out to 0.2 angstroms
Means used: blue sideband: 17.4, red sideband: 18.4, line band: 17.6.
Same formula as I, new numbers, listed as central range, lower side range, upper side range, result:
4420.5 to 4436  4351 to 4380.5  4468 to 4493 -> 0.37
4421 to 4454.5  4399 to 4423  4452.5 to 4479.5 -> -0.59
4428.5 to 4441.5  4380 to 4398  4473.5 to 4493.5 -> -0.35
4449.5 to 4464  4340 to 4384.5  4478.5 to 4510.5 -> 1.00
